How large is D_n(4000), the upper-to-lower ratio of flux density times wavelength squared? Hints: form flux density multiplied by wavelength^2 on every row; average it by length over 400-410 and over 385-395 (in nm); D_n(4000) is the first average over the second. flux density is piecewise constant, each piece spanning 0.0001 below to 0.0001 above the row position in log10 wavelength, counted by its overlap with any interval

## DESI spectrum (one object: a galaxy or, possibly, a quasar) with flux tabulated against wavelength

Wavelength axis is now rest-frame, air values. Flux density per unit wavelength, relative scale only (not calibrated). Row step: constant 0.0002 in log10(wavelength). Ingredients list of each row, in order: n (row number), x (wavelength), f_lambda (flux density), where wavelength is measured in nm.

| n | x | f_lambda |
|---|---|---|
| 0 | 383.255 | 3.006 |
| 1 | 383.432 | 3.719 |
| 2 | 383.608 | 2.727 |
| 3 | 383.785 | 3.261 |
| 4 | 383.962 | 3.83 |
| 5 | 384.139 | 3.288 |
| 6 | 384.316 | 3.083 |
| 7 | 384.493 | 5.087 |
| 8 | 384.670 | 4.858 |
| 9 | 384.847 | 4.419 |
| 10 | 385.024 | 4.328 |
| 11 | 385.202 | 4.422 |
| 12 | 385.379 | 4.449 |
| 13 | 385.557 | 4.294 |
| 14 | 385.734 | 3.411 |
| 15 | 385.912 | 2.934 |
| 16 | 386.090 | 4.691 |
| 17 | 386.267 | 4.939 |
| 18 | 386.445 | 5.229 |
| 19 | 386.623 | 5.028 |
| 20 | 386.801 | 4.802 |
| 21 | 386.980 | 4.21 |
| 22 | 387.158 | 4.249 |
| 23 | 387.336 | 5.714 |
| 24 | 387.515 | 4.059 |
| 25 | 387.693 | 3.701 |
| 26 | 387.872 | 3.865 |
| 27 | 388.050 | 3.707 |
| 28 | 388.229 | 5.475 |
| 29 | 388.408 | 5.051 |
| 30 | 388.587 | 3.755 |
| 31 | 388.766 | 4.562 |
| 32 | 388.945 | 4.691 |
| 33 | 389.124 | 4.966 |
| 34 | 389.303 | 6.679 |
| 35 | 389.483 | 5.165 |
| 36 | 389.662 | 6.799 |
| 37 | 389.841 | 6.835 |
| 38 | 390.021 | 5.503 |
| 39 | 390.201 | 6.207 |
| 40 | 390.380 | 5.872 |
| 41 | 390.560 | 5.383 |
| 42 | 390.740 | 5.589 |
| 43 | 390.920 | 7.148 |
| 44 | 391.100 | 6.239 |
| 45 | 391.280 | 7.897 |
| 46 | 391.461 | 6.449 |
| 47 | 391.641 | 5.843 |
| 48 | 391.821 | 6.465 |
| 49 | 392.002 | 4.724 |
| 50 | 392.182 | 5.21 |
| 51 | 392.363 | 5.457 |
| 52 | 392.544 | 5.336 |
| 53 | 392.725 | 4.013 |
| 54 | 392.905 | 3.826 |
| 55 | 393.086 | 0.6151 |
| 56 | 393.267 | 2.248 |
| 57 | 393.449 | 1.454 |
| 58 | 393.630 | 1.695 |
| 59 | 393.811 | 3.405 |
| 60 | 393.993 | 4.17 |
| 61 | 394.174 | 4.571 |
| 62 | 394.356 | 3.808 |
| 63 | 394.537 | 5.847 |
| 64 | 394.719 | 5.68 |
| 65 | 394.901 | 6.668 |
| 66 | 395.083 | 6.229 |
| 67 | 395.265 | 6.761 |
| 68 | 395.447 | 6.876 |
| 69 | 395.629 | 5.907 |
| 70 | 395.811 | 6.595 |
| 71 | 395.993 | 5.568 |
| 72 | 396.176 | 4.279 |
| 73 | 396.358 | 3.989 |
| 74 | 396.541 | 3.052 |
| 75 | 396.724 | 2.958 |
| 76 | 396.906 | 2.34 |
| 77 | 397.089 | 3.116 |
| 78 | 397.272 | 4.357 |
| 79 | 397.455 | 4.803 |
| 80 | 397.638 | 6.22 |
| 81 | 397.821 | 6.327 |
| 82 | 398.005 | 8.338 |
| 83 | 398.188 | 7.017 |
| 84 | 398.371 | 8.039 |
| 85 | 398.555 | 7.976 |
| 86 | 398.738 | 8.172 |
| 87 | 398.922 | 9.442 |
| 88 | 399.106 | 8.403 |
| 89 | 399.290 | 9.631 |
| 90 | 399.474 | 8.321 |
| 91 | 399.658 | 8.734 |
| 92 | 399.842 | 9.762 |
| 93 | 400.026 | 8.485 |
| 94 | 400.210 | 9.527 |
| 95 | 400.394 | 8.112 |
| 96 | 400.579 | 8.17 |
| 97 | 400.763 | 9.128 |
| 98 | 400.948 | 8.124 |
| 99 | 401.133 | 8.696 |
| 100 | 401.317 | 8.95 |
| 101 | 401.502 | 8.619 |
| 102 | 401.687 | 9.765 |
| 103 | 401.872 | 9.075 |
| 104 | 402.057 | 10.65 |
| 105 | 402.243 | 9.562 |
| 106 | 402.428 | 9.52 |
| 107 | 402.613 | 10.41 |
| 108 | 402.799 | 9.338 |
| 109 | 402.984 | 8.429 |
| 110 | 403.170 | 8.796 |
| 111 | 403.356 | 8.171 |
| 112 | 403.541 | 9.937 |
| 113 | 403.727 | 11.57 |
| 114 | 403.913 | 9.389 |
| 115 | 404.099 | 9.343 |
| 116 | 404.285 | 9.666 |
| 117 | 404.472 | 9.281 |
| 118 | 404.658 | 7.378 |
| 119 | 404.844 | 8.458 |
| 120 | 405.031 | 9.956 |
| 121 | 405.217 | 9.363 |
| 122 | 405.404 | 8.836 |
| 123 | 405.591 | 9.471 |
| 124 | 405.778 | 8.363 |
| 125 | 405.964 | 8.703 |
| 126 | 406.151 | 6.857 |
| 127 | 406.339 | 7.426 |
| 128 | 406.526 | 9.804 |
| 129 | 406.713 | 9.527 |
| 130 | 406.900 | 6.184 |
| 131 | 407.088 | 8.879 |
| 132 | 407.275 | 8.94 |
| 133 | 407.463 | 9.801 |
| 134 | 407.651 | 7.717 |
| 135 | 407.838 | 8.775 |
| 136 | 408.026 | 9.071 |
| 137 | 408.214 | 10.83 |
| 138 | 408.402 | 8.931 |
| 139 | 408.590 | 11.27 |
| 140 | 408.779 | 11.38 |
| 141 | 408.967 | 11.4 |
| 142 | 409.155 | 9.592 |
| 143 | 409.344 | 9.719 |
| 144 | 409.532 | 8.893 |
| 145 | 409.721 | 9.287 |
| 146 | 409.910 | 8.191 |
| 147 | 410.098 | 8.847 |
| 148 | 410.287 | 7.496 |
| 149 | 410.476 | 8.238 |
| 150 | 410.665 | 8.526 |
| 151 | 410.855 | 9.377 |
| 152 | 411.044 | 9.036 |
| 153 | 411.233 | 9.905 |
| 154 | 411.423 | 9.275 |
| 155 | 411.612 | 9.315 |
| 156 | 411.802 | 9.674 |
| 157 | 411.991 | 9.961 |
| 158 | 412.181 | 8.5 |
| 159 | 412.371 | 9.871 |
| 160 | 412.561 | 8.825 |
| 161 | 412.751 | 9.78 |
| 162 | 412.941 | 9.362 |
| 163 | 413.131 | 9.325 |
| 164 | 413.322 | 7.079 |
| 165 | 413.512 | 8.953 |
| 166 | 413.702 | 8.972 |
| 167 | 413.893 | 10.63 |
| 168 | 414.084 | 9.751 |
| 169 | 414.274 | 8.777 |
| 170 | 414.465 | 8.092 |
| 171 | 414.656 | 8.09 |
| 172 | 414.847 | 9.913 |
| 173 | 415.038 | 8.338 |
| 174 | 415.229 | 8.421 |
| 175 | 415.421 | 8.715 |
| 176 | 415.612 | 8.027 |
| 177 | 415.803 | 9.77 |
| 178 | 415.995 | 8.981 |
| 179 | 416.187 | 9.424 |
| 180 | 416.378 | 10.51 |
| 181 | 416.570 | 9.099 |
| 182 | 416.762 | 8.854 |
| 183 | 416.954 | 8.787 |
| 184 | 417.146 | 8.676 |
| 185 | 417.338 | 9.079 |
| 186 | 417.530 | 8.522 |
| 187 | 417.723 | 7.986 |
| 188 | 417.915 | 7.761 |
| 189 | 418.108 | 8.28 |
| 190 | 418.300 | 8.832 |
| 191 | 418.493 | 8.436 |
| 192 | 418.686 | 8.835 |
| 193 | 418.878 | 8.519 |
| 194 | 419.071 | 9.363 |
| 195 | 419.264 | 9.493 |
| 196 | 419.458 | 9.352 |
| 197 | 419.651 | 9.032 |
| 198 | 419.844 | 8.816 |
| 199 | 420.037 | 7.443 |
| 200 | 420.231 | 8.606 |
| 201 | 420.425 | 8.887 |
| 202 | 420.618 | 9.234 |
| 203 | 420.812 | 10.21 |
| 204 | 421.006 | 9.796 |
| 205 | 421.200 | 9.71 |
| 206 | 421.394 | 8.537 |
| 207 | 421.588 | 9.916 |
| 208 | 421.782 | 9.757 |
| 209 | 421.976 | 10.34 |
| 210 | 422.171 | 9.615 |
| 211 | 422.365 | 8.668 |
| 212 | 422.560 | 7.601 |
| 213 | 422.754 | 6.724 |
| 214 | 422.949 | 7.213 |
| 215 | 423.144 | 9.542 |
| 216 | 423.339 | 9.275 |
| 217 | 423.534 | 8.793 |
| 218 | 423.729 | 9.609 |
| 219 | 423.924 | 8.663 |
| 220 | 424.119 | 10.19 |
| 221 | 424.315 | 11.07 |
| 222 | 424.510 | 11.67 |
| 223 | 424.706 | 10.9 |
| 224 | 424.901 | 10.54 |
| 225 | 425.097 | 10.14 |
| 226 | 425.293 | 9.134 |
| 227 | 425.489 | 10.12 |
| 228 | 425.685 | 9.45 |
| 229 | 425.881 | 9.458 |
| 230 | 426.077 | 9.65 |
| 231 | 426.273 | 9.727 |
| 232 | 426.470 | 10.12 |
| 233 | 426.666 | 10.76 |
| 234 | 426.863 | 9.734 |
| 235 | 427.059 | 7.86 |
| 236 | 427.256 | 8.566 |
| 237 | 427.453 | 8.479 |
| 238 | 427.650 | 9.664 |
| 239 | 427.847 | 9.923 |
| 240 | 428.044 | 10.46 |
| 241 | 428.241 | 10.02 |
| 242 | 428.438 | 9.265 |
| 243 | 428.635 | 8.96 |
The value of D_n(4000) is 2.05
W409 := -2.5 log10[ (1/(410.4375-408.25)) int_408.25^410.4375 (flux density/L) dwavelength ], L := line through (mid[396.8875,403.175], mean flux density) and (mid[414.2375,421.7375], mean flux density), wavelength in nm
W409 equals -0.12 mag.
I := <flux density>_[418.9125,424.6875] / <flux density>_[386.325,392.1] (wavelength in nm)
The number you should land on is 1.72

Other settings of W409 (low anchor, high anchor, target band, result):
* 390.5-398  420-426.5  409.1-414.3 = -0.19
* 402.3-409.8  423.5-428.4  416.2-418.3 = 0.09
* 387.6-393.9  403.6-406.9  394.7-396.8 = 0.16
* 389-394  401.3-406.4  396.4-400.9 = 0.06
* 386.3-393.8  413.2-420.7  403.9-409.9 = -0.23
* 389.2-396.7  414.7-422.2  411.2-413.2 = -0.17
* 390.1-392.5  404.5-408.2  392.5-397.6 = 0.48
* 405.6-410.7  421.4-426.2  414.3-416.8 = 0.04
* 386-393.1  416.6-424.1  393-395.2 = 0.42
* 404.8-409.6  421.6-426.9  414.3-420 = 0.07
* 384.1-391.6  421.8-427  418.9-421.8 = -0.01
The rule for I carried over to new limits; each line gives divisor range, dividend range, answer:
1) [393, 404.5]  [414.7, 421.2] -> 1.26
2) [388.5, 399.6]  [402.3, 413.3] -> 1.66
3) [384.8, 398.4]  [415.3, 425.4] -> 1.85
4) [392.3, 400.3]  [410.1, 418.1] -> 1.57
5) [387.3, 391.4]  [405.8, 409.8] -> 1.69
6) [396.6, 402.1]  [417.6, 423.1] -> 1.15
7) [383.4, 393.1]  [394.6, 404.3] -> 1.58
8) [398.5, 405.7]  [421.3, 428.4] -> 1.04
